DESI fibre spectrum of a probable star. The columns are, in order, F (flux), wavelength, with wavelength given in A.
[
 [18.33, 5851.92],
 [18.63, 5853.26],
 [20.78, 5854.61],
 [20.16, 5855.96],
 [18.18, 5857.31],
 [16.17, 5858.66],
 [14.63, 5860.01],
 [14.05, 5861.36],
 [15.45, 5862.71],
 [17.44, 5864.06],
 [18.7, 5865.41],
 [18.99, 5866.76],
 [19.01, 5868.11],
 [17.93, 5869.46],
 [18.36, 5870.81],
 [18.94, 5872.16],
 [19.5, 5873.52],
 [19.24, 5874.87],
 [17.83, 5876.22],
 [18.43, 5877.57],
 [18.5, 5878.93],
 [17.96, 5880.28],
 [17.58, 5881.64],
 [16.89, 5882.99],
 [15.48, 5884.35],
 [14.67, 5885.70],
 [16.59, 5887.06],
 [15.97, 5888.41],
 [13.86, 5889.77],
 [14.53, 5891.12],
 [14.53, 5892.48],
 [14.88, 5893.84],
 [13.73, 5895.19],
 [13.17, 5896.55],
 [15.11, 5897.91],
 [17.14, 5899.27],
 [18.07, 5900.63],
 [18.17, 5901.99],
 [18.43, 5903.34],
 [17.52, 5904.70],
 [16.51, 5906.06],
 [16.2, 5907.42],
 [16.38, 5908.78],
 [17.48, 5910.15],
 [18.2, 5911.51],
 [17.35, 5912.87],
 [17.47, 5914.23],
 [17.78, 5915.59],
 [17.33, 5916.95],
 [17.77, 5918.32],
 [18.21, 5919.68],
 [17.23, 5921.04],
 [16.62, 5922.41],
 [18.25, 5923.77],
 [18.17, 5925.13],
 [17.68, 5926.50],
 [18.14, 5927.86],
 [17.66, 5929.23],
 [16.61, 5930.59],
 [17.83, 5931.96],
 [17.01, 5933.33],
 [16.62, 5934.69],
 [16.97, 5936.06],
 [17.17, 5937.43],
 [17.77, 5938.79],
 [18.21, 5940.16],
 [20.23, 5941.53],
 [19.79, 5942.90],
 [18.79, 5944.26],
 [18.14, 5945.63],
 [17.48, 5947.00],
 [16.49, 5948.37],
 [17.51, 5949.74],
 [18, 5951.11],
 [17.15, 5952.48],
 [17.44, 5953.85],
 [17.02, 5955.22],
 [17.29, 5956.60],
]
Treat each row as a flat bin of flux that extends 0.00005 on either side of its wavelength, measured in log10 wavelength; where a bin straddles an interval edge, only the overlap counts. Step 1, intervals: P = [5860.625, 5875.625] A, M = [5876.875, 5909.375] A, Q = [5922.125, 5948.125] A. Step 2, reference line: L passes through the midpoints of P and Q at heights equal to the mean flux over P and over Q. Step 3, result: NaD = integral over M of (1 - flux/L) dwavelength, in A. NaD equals 3.00 A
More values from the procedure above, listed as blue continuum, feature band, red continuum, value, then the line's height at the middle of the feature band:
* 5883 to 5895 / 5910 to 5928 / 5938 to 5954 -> -1.1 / 16.7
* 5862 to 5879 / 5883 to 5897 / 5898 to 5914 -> 2.3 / 17.8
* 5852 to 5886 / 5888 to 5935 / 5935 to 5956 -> 2.7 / 17.8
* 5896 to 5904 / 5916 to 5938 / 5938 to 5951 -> 0.2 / 17.7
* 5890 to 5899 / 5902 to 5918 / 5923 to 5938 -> -1.7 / 15.7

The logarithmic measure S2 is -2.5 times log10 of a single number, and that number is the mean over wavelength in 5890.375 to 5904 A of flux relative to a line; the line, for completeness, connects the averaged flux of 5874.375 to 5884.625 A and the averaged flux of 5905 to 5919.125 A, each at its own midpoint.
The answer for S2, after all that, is 0.113 mag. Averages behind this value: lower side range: 17.8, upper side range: 17.3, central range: 15.8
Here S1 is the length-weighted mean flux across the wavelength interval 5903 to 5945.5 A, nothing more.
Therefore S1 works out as 17.7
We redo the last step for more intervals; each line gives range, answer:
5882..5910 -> 15.9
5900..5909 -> 17.4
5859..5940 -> 17.1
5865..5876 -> 18.8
